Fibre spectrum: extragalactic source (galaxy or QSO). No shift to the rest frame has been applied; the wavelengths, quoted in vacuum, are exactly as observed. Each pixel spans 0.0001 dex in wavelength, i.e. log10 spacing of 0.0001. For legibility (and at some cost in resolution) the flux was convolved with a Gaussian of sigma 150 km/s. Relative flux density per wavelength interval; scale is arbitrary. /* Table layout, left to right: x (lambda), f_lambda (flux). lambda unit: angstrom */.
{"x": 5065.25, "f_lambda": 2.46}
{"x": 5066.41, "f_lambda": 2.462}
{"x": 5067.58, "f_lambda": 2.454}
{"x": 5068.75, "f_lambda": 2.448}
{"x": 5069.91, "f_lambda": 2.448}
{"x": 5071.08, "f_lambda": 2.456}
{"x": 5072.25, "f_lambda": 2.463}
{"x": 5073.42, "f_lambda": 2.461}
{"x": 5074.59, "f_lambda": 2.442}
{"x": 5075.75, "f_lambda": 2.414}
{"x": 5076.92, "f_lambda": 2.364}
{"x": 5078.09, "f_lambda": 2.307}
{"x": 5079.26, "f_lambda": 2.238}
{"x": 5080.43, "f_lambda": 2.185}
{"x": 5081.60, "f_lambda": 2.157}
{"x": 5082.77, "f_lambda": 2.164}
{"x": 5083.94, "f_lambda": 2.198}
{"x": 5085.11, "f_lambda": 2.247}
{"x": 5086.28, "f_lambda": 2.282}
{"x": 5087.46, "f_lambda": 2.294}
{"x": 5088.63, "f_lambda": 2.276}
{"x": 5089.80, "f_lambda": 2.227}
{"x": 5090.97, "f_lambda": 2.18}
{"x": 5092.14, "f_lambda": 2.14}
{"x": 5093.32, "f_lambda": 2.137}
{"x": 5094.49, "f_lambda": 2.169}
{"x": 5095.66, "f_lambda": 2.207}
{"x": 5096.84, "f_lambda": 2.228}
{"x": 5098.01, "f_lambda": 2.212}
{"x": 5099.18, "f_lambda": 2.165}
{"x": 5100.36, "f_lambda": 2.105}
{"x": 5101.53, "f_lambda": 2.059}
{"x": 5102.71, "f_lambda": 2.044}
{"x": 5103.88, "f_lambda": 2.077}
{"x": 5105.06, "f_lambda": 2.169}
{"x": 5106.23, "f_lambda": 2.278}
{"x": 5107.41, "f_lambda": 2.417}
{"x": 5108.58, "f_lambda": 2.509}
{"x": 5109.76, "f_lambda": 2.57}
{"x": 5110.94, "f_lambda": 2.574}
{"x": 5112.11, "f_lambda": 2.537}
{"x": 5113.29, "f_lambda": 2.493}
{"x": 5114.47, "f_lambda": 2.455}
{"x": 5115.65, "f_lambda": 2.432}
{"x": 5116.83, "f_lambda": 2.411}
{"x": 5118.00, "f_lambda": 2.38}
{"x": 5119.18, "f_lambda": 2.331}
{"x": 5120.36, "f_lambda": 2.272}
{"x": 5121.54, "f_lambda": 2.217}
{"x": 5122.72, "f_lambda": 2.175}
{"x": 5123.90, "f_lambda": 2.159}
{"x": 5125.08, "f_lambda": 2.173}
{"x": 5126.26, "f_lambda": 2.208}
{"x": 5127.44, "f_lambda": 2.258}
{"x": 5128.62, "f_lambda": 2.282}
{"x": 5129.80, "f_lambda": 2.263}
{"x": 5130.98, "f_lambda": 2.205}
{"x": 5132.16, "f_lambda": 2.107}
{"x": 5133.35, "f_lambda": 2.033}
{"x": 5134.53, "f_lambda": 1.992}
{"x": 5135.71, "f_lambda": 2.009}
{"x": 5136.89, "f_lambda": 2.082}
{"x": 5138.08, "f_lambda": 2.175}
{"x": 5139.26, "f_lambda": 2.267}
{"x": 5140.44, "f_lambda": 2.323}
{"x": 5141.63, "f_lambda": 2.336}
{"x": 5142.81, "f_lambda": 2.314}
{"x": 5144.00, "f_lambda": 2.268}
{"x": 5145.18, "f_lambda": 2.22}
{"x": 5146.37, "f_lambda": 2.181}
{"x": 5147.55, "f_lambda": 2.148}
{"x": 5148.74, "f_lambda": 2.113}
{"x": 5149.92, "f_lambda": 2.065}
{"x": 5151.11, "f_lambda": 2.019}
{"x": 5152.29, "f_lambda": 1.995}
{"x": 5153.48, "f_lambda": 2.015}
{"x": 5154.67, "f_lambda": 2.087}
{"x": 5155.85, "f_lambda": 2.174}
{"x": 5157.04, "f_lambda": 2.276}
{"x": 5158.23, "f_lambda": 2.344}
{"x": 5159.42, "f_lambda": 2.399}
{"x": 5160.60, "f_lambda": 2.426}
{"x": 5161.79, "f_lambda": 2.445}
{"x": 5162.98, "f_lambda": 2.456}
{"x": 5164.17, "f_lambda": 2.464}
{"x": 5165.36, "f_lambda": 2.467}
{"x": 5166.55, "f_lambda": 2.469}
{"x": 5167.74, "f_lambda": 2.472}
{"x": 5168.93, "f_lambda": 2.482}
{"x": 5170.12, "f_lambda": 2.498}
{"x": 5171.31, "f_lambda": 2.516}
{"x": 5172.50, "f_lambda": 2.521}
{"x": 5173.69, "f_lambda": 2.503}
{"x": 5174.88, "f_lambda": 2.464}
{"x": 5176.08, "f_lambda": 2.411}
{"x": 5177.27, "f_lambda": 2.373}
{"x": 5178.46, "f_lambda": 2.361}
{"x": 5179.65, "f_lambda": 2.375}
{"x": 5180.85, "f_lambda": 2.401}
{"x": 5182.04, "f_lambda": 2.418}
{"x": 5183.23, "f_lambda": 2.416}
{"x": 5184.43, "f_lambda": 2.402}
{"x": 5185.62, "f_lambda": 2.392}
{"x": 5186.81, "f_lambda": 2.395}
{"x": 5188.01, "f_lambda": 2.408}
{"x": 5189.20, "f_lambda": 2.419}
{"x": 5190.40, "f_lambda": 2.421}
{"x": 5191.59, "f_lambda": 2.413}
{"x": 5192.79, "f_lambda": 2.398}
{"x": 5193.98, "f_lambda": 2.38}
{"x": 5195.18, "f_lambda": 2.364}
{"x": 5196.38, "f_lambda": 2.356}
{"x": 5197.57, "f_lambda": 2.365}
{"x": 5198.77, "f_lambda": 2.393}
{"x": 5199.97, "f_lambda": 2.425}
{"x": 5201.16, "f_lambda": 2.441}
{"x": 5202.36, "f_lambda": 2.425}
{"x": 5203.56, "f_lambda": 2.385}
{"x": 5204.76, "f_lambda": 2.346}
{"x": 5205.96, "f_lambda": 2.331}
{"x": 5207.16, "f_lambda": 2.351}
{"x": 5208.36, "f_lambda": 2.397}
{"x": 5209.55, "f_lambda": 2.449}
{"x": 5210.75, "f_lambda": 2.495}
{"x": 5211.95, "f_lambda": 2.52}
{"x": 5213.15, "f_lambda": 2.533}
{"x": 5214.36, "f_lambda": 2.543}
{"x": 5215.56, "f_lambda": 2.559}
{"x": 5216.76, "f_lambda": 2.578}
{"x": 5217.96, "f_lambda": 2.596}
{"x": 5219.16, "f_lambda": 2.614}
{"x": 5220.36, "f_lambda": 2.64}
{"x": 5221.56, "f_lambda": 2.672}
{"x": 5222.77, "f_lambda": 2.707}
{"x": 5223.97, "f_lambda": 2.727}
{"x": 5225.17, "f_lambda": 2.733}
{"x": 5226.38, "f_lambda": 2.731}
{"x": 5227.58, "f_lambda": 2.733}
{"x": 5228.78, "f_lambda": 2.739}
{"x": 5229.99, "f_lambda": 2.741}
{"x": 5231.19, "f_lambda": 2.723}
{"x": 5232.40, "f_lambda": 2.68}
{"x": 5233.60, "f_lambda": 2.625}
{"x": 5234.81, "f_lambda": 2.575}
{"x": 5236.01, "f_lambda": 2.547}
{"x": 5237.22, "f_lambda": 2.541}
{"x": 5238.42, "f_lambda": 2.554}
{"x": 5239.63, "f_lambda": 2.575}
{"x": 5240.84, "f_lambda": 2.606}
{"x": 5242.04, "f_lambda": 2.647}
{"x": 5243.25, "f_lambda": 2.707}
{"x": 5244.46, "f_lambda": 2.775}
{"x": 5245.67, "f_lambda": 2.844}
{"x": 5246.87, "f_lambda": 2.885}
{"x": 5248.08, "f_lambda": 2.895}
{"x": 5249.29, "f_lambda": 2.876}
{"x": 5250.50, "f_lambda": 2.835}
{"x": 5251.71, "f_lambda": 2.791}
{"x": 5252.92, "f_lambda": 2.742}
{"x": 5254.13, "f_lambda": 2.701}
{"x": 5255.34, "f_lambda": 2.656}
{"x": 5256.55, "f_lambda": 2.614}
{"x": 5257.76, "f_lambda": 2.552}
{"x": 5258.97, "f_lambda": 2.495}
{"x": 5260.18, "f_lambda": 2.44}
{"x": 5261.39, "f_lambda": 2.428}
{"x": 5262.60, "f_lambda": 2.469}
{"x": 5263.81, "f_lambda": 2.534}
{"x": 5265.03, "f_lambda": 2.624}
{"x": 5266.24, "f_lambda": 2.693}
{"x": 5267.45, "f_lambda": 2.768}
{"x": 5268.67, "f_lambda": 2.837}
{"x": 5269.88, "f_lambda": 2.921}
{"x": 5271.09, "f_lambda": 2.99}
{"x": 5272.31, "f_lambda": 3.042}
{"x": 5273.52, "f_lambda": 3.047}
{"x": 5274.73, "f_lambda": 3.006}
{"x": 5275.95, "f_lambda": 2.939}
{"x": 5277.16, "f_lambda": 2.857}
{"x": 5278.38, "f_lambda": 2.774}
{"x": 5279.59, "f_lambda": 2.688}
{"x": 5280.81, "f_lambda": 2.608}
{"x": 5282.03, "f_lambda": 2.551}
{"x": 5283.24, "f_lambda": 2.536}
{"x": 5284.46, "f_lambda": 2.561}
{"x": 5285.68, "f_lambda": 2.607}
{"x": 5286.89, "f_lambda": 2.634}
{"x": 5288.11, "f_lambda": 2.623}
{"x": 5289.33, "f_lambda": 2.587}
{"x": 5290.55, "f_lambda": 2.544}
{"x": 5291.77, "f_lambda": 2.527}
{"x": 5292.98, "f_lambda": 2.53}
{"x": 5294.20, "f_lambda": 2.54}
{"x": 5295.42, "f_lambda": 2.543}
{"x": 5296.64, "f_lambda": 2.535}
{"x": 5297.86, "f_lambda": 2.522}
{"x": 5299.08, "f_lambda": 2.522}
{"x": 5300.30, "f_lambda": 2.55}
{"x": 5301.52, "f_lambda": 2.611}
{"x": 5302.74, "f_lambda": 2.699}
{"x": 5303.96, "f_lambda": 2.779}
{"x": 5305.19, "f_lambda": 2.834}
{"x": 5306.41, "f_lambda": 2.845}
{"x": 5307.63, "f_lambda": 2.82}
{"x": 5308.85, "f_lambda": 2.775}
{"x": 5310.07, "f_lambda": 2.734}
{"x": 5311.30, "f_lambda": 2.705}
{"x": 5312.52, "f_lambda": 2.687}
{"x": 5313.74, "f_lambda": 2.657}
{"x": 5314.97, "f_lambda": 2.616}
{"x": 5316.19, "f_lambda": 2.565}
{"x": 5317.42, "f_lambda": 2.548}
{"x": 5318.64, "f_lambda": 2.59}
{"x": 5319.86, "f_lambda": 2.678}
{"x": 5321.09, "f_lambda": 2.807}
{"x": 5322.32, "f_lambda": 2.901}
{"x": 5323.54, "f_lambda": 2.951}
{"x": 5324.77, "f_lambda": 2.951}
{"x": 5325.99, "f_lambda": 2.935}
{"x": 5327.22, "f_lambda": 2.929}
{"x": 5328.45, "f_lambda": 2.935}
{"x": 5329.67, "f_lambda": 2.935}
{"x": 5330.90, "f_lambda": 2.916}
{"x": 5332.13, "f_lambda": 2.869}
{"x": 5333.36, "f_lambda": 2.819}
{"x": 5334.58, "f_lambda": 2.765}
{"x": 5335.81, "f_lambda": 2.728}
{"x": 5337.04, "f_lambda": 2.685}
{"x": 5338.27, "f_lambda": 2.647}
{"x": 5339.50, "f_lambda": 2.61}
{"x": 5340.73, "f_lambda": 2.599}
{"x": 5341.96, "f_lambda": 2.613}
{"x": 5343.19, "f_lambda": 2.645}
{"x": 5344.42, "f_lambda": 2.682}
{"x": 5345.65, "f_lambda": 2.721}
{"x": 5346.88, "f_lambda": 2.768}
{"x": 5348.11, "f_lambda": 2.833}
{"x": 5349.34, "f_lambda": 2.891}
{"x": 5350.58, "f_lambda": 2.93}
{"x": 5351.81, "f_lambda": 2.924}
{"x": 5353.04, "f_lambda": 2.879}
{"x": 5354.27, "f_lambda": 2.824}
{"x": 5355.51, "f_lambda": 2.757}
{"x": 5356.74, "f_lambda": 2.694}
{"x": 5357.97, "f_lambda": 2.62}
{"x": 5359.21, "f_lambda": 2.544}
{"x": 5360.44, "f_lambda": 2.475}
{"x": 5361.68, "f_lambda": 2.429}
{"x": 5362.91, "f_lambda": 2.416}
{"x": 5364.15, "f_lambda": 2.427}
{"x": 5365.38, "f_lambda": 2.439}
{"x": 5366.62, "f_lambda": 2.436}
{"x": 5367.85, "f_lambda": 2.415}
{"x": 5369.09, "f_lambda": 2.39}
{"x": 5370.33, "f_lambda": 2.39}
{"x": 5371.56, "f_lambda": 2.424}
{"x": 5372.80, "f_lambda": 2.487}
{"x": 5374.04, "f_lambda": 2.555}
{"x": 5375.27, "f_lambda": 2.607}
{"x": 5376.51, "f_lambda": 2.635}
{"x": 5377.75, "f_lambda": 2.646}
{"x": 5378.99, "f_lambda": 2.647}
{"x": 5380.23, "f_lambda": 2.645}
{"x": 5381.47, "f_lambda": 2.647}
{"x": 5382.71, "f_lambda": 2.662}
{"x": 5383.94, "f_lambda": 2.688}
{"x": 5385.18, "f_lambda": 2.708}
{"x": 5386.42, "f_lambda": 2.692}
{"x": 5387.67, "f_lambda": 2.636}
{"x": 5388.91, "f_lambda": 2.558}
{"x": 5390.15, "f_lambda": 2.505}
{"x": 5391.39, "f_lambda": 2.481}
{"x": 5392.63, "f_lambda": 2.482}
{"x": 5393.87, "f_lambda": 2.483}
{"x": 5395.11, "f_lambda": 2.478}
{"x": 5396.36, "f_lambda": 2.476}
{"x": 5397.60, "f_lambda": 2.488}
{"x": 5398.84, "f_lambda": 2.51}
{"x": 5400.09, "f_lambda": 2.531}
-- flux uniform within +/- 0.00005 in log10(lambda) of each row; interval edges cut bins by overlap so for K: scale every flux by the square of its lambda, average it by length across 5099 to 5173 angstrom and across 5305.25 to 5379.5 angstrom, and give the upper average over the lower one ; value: 1.28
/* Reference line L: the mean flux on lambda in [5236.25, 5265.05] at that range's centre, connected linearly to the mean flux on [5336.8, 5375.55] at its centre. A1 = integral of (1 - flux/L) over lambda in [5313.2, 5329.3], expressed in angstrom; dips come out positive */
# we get -0.9 angstrom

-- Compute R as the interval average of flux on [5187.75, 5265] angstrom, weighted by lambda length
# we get 2.57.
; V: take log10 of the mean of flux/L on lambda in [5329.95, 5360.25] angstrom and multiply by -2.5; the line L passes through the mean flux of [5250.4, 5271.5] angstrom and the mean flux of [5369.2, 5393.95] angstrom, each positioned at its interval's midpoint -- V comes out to -0.06 mag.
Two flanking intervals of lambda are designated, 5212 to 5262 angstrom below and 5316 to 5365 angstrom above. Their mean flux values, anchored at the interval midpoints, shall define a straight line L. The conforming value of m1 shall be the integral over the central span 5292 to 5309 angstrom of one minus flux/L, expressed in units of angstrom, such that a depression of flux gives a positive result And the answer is 0.39 angstrom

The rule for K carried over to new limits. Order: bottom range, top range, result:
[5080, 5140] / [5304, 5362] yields 1.34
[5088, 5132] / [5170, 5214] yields 1.10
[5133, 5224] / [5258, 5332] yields 1.19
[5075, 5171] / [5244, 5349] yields 1.28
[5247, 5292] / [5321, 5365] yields 1.04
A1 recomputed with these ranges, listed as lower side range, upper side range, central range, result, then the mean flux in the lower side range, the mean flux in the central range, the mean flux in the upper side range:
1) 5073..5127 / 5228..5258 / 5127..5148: 1.7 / 2.28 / 2.19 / 2.7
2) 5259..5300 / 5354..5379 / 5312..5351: -2.7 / 2.66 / 2.76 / 2.53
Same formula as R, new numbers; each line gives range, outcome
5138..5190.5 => 2.34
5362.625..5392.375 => 2.55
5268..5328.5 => 2.72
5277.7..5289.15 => 2.62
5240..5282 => 2.74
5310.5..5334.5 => 2.79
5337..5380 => 2.62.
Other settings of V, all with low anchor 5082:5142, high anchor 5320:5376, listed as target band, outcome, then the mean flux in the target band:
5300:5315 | -0.04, 2.72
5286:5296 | 0.01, 2.57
